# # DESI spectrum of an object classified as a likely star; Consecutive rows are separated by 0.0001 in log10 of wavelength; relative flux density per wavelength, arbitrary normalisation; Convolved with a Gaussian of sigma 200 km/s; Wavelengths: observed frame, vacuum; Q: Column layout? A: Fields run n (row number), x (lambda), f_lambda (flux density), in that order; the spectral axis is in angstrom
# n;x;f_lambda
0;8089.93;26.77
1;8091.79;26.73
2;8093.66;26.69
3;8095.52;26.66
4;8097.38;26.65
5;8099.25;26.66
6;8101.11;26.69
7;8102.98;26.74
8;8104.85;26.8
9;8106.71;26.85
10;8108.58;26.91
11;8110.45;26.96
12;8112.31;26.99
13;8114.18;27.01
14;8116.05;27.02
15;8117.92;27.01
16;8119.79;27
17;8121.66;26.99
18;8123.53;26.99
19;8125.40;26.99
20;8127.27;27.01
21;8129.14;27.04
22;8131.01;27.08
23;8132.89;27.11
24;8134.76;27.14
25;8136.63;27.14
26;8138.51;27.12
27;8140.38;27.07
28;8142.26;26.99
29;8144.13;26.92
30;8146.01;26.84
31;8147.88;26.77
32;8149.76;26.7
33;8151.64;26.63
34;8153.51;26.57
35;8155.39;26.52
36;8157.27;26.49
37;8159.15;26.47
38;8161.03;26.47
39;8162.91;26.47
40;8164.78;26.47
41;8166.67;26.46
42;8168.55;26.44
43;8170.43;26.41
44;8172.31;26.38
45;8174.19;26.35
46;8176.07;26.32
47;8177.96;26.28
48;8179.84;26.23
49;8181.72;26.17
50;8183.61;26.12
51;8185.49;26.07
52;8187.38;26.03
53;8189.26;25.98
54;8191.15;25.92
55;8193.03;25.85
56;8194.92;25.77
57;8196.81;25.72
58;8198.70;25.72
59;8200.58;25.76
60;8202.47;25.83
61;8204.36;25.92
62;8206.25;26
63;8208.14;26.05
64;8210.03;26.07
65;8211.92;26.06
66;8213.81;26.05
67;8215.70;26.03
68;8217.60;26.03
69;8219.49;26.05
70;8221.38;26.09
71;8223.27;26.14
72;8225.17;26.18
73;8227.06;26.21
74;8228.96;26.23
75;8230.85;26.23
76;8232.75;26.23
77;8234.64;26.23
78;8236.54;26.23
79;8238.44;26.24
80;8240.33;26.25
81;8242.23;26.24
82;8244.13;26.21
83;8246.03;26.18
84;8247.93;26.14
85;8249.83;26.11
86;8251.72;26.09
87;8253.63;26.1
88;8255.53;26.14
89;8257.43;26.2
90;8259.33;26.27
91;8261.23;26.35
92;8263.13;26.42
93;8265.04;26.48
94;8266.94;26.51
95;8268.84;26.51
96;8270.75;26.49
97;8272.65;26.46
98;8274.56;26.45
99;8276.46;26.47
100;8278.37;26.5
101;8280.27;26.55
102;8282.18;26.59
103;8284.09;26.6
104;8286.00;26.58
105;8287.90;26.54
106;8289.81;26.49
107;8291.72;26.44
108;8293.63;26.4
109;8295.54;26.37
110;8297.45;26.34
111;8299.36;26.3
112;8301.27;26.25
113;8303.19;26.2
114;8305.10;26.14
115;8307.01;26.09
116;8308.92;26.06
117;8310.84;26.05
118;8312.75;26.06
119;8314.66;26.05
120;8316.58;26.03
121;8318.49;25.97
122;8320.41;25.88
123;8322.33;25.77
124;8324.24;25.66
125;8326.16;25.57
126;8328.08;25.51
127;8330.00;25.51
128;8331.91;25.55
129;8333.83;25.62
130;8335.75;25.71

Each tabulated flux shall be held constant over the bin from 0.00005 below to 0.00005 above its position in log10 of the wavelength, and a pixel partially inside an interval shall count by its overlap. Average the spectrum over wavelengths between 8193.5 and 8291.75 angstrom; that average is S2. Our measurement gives 26.2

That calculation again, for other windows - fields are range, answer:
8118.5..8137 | 27.1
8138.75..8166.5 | 26.7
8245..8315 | 26.3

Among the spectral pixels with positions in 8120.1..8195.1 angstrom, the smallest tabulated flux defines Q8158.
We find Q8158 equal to 25.77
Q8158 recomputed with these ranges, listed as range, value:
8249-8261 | 26.09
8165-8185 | 26.12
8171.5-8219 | 25.72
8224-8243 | 26.18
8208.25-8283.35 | 26.03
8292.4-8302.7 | 26.25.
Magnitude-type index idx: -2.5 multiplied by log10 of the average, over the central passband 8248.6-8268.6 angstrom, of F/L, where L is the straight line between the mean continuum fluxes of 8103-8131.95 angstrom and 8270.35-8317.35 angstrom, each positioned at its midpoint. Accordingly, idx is 0.01 mag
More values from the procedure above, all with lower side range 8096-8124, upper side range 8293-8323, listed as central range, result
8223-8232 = 0.01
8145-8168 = 0.01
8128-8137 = -0.01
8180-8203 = 0.03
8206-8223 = 0.02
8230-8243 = 0.01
